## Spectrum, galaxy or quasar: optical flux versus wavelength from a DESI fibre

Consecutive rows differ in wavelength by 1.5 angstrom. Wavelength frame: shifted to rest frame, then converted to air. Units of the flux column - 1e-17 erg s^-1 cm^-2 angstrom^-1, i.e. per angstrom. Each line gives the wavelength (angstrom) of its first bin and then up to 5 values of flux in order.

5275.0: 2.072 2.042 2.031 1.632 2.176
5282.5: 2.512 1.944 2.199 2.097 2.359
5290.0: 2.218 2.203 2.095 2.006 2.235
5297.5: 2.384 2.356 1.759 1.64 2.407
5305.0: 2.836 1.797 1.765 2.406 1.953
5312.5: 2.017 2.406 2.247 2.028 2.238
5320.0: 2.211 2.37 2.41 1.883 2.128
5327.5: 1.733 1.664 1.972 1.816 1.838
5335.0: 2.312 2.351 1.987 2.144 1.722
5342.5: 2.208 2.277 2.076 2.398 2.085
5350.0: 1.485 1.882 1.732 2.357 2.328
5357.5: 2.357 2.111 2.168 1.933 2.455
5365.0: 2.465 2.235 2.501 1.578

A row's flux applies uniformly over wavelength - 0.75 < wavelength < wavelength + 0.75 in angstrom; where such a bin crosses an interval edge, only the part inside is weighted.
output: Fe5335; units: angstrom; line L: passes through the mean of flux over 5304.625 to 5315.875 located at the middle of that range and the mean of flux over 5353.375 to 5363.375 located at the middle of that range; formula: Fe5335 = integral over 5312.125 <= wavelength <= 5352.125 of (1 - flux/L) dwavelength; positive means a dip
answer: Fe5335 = 1.96 angstrom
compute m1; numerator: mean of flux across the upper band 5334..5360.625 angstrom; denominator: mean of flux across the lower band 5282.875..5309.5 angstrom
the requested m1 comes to 0.98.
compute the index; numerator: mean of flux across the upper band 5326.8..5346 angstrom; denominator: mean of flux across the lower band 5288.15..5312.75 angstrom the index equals 0.94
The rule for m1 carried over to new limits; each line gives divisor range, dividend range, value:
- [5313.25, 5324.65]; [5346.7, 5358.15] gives 0.92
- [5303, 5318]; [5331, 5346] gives 0.95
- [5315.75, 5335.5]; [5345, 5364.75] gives 1.03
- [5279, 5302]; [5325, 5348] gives 0.96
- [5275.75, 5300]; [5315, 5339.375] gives 0.96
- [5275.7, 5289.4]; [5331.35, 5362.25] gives 0.98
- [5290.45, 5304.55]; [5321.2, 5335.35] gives 0.93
